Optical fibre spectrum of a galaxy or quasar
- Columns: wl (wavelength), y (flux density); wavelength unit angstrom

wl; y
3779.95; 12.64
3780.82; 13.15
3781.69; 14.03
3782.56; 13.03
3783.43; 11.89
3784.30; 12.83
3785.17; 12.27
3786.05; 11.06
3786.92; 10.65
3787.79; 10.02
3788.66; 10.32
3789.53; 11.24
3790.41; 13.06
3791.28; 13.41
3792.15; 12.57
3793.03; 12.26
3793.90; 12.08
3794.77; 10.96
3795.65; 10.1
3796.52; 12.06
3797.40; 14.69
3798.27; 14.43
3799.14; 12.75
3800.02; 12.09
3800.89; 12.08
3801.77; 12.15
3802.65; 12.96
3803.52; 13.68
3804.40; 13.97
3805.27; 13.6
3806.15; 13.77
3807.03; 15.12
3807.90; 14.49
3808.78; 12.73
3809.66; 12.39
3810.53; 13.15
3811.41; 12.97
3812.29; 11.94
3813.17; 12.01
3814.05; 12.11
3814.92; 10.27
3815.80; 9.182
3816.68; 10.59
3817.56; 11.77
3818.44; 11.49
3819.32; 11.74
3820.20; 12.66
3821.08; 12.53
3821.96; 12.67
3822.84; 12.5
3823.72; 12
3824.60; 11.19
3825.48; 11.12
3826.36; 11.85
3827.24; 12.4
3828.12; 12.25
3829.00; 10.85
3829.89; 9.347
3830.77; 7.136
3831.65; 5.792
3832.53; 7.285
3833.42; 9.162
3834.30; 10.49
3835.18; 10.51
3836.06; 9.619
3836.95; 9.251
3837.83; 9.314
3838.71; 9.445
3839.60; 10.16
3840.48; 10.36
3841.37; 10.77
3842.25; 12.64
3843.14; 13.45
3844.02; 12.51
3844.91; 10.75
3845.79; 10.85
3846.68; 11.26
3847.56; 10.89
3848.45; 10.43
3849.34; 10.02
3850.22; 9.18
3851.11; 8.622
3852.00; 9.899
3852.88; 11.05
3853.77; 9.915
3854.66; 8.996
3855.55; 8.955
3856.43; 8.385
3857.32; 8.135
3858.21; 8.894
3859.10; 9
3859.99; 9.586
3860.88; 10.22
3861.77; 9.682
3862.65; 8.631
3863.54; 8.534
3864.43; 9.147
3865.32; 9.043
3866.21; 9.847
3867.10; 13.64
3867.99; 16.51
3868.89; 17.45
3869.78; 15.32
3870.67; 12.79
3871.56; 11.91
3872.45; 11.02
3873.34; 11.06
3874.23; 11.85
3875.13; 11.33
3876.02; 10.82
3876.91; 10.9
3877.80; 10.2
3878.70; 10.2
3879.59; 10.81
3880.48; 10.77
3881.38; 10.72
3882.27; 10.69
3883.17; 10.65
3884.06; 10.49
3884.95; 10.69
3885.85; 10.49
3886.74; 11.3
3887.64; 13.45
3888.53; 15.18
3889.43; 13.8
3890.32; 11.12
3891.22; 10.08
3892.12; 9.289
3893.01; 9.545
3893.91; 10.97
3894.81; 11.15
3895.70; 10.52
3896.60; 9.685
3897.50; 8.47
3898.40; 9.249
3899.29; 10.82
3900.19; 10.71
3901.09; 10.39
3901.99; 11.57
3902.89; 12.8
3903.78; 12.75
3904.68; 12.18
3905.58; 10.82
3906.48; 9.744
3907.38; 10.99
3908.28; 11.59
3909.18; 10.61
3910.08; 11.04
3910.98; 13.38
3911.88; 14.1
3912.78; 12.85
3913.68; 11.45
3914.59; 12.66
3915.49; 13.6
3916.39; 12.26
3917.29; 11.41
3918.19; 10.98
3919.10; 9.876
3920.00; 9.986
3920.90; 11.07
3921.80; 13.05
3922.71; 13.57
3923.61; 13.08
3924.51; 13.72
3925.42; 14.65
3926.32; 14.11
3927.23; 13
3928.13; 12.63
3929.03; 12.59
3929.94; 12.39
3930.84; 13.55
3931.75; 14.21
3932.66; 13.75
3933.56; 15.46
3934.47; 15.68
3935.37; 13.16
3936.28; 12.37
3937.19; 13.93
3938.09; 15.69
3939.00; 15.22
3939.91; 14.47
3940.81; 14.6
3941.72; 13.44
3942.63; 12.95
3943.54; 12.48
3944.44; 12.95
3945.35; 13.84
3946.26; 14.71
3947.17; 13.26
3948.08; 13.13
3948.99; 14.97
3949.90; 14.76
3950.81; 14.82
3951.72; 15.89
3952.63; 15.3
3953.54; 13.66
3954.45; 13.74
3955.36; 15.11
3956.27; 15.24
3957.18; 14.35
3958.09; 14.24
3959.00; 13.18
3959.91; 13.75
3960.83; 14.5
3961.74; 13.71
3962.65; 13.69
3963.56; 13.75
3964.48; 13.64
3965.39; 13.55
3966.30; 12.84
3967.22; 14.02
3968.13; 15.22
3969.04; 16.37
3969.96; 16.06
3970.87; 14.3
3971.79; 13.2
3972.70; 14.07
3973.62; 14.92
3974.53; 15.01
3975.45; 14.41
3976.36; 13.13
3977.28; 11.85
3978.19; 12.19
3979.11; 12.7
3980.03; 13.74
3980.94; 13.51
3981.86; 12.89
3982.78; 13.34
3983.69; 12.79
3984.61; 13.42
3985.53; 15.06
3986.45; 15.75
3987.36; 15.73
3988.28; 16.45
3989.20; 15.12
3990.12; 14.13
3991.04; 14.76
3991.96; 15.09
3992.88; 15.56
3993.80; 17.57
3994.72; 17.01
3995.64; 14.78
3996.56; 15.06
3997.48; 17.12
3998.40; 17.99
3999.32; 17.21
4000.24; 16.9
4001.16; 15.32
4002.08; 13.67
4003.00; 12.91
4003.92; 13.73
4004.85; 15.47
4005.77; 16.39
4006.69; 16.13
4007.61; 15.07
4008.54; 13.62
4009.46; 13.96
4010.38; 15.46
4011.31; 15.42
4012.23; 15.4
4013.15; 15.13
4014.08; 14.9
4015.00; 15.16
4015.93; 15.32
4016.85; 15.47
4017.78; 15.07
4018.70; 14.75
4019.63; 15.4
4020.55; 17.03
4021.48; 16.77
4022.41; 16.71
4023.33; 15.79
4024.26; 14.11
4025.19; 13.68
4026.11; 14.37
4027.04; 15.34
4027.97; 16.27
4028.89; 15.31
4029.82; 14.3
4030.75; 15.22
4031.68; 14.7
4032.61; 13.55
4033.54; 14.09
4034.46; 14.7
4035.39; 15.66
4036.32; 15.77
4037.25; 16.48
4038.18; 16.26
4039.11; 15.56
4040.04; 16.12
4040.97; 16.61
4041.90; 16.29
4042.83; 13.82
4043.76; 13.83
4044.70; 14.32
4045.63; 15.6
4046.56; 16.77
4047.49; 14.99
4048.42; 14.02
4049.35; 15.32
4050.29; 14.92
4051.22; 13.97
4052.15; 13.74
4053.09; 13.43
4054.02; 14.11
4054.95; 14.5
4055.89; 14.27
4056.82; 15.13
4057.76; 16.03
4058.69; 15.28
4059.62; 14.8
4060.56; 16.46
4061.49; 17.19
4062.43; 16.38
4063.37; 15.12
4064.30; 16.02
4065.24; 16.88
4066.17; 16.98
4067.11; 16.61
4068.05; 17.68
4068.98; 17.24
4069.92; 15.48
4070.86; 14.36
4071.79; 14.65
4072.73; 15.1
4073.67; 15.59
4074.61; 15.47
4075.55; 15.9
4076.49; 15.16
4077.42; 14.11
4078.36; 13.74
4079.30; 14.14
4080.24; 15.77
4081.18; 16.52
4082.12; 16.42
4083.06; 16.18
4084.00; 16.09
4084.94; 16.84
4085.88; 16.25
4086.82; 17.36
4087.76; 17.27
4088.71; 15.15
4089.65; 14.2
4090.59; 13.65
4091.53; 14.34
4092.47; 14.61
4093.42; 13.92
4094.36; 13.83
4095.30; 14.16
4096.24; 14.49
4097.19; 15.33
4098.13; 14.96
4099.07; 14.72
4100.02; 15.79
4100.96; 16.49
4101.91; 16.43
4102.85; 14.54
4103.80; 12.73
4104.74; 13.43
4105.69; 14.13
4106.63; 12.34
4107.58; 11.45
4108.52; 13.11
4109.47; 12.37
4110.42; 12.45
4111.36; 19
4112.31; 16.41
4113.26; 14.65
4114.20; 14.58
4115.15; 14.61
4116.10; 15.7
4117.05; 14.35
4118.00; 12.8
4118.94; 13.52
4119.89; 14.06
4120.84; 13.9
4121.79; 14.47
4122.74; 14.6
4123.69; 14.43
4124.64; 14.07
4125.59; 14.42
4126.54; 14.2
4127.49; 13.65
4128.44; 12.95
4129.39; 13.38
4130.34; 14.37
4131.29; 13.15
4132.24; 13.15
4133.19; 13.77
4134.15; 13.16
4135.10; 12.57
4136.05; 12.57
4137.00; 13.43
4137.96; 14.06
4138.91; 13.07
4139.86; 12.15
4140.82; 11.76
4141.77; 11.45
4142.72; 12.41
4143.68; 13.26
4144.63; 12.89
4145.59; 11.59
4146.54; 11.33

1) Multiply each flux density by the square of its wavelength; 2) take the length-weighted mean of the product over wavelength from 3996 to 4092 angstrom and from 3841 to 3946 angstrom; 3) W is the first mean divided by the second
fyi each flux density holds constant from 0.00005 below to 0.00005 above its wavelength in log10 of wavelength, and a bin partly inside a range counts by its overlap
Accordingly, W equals 1.42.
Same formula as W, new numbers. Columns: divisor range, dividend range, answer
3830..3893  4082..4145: 1.52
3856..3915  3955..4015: 1.39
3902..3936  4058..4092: 1.36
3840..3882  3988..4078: 1.55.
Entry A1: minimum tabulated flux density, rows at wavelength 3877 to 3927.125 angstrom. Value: 8.47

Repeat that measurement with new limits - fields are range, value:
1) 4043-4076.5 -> 13.43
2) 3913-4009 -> 9.876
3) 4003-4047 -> 12.91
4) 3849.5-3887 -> 8.135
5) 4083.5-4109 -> 11.45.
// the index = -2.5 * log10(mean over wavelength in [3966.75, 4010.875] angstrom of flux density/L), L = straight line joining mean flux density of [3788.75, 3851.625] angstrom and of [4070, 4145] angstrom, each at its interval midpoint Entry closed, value -0.13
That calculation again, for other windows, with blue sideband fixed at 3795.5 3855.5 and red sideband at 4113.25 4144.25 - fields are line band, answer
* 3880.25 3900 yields 0.09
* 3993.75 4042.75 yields -0.20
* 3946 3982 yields -0.14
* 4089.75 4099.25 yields -0.08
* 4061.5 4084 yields -0.20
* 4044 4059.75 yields -0.14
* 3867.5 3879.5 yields -0.06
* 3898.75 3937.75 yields -0.04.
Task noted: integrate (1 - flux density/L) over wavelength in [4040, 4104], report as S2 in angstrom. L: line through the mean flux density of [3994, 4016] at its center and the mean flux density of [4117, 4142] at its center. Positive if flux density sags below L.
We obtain -4.3 angstrom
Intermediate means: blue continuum 15.4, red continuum 13.5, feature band 15.3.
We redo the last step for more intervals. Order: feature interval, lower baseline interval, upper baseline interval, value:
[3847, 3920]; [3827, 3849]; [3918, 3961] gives 5.0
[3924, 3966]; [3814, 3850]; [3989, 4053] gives -1.7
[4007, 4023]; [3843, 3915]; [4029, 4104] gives -1.4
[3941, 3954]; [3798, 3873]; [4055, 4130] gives -1.2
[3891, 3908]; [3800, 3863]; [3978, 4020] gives 2.7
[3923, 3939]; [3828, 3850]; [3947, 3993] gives -1.0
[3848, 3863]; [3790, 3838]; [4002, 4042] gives 3.7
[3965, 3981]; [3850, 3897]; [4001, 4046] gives -0.3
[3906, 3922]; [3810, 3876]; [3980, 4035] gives 1.2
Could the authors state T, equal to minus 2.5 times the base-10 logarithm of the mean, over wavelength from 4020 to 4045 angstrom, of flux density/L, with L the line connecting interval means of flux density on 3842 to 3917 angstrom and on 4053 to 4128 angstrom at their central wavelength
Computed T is -0.10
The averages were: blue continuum 11.1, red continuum 15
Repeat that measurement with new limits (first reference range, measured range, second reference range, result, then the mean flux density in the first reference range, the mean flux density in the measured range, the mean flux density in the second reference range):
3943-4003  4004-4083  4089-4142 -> -0.08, 14.5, 15.3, 14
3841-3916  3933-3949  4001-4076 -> -0.11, 11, 14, 15.3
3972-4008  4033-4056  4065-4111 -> -0.01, 14.8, 15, 15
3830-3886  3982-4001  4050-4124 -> -0.18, 10.4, 15.5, 15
